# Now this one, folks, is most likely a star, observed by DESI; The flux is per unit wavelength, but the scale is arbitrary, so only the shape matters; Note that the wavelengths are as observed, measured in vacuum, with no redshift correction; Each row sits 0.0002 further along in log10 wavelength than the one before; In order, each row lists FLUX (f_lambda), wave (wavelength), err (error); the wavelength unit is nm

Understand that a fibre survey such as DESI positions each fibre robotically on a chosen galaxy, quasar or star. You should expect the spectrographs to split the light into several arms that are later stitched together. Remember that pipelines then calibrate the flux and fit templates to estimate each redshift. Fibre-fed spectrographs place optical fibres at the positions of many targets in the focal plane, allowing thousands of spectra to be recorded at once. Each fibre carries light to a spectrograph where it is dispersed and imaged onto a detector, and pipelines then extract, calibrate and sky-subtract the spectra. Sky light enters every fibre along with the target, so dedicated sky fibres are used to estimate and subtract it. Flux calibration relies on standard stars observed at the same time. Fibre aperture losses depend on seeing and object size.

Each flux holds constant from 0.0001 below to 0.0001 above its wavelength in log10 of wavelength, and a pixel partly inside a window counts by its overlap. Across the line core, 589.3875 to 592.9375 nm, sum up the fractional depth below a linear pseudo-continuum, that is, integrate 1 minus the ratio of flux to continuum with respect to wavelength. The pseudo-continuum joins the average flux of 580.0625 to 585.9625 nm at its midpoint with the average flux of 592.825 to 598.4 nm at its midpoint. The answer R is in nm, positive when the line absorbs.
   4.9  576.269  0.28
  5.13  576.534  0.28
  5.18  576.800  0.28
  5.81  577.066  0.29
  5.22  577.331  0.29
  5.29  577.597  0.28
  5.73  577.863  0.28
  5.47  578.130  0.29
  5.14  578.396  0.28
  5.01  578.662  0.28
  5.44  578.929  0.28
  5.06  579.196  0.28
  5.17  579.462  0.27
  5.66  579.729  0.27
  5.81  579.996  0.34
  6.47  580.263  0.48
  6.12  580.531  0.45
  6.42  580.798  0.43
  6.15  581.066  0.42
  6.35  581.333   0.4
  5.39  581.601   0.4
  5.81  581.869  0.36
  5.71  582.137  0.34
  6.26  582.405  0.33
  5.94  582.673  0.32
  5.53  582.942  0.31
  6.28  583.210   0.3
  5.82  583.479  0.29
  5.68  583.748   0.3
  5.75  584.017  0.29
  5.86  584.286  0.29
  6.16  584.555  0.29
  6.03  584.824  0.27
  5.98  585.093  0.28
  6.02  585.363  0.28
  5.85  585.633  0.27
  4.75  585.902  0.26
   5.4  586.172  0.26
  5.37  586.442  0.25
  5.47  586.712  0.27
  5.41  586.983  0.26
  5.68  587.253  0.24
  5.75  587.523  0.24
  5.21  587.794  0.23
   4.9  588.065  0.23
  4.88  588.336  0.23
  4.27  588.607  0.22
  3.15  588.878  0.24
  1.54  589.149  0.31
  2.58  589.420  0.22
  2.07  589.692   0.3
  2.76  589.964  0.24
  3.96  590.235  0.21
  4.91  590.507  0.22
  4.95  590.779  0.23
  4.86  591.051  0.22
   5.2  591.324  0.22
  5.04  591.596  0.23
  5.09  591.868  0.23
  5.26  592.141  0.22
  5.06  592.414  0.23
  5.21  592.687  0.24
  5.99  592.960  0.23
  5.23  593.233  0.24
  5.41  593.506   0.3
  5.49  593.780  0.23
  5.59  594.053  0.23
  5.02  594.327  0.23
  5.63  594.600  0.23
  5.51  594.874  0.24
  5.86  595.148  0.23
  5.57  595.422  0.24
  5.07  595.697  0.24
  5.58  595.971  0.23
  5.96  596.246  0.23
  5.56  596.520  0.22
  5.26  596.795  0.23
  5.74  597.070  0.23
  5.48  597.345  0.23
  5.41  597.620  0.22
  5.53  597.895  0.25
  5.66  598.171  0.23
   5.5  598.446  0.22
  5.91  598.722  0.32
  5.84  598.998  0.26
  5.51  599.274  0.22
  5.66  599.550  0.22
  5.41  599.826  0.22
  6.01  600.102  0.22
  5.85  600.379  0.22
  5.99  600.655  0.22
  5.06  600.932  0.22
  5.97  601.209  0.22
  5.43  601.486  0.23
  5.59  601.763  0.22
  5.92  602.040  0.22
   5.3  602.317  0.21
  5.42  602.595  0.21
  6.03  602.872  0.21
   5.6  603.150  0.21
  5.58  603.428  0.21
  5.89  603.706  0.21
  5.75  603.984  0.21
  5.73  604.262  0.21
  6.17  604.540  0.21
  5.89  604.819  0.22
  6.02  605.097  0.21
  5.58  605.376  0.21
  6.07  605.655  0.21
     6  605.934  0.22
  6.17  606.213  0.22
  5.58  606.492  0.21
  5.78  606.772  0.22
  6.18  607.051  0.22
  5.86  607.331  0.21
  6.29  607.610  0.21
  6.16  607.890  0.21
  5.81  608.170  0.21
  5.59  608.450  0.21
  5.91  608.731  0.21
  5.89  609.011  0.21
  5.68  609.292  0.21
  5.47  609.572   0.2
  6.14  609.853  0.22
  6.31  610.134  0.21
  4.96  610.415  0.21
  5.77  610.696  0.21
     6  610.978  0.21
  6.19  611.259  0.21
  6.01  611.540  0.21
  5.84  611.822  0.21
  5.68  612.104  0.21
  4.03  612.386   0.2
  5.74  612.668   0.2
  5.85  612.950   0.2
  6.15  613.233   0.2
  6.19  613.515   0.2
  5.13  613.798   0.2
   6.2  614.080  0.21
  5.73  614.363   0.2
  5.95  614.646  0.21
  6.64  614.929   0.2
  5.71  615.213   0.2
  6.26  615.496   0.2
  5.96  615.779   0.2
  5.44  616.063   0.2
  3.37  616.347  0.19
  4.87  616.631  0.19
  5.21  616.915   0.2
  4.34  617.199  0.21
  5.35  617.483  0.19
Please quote 0.74 nm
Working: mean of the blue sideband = 5.94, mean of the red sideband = 5.53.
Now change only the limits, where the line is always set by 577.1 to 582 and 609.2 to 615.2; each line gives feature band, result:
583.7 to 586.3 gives -0.034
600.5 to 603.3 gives 0.057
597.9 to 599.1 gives 0.007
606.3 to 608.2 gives -0.064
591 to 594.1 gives 0.228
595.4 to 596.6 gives 0.037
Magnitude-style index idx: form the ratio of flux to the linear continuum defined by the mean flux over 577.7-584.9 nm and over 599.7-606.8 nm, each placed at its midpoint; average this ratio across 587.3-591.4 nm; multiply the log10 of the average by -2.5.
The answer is 0.38 mag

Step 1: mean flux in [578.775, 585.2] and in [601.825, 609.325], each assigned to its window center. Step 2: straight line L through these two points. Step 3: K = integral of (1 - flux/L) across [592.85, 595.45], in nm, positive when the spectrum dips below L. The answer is 0.15 nm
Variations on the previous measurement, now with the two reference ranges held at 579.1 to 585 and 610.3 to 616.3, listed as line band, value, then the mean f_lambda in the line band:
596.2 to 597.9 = 0.081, 5.55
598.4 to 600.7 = 0.027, 5.74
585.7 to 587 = 0.127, 5.3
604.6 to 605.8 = -0.026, 5.91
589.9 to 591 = 0.294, 4.29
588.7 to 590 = 0.755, 2.45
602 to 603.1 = 0.030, 5.64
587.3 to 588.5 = 0.136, 5.2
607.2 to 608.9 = -0.048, 5.94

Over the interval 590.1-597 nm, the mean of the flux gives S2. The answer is 5.3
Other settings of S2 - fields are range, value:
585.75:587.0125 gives 5.28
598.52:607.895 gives 5.79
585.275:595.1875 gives 4.86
